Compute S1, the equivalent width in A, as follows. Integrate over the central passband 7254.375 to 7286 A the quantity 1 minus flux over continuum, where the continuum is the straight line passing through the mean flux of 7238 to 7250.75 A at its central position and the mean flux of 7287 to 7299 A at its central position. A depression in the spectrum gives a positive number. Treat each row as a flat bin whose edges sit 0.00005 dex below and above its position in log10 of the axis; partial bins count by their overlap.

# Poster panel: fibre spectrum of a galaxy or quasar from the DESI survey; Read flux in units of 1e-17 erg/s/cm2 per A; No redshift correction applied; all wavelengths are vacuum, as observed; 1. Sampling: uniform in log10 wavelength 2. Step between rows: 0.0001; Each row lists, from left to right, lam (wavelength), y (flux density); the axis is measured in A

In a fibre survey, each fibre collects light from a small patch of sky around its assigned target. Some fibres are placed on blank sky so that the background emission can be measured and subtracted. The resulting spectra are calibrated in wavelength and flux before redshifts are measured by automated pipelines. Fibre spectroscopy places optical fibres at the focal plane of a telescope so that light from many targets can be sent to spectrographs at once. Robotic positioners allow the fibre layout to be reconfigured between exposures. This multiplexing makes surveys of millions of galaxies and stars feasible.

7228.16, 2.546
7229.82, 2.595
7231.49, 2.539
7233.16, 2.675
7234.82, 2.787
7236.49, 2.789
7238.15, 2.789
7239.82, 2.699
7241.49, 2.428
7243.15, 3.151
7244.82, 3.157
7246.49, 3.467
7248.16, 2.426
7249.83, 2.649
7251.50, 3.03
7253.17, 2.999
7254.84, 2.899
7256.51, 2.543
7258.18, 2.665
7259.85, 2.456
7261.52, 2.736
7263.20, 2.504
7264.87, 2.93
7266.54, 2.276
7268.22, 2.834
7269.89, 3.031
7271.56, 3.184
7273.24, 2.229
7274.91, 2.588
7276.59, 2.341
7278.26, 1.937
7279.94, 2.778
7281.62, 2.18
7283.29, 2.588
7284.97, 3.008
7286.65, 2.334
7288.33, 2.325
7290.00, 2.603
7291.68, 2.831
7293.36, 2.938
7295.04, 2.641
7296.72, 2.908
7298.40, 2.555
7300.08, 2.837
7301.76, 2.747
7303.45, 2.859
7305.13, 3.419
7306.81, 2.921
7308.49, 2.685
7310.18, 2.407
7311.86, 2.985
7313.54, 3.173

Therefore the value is 1.7 A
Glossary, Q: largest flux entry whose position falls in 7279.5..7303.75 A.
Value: 3.008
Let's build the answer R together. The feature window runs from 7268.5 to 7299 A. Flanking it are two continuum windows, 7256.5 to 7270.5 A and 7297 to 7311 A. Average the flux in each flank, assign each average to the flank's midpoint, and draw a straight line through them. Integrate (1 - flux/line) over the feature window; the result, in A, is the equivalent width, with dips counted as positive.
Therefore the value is 1.3 A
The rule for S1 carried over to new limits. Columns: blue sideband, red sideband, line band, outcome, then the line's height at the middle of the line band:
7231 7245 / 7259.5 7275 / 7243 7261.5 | -0.76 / 2.73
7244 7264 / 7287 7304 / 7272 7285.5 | 1.37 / 2.74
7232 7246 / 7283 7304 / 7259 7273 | 0.21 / 2.76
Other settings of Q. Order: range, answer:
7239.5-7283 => 3.467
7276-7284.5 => 2.778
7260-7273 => 3.184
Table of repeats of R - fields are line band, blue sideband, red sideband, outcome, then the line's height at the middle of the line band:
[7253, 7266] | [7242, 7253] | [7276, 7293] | 0.58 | 2.82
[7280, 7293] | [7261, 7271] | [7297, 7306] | 1.10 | 2.82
